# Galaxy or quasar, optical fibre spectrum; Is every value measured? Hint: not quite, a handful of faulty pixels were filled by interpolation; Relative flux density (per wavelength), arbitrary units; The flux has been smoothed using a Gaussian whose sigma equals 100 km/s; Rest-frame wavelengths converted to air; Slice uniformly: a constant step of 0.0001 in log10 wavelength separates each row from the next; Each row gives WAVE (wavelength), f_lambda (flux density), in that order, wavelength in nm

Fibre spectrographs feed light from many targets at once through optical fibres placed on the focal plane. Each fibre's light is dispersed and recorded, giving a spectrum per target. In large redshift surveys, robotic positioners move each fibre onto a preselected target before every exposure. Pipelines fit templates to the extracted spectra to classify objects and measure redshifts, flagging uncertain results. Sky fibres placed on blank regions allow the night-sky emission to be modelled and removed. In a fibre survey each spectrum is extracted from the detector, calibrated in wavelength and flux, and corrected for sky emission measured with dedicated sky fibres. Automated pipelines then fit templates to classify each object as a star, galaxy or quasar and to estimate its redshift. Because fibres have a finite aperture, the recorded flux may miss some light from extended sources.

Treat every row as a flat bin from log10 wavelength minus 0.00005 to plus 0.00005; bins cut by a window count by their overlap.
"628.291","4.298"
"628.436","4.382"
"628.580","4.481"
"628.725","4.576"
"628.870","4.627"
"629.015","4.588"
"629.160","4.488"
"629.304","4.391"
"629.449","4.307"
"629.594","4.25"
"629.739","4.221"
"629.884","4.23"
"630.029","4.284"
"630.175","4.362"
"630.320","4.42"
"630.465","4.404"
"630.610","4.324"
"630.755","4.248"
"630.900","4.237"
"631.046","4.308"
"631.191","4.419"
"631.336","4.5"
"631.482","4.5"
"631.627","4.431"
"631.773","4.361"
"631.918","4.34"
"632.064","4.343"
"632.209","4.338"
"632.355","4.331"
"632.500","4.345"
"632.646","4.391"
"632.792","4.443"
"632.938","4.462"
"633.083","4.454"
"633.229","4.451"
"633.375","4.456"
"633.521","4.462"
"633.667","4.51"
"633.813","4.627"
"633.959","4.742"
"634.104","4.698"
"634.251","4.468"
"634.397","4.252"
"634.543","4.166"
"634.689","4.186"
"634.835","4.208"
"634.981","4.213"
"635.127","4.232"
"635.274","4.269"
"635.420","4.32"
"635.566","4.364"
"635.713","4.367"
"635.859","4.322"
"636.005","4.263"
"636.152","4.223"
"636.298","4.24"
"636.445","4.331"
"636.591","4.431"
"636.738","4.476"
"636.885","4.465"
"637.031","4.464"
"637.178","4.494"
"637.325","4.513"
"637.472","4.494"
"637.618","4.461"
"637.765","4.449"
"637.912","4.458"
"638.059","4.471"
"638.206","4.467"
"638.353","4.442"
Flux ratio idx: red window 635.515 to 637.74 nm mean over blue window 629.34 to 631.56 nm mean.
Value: 1.0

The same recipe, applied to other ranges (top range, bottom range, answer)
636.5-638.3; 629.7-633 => 1.03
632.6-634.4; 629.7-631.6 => 1.04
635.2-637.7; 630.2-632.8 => 1.00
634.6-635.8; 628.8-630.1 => 0.98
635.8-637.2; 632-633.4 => 0.99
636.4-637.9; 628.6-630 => 1.01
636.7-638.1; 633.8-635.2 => 1.02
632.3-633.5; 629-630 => 1.02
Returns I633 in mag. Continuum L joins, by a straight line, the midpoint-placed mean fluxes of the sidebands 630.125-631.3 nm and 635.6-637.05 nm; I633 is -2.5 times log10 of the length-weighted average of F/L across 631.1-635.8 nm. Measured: -0.01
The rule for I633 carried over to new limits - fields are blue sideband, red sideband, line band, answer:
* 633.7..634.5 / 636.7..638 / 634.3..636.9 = 0.05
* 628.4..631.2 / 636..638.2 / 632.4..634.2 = -0.02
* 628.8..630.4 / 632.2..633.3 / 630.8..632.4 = 0.01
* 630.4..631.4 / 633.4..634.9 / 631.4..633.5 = 0.00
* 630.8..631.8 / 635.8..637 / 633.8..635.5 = 0.00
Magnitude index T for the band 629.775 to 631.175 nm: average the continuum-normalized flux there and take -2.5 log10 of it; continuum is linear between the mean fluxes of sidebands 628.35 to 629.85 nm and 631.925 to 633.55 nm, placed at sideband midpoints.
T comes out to 0.03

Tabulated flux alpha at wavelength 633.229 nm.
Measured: 4.451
